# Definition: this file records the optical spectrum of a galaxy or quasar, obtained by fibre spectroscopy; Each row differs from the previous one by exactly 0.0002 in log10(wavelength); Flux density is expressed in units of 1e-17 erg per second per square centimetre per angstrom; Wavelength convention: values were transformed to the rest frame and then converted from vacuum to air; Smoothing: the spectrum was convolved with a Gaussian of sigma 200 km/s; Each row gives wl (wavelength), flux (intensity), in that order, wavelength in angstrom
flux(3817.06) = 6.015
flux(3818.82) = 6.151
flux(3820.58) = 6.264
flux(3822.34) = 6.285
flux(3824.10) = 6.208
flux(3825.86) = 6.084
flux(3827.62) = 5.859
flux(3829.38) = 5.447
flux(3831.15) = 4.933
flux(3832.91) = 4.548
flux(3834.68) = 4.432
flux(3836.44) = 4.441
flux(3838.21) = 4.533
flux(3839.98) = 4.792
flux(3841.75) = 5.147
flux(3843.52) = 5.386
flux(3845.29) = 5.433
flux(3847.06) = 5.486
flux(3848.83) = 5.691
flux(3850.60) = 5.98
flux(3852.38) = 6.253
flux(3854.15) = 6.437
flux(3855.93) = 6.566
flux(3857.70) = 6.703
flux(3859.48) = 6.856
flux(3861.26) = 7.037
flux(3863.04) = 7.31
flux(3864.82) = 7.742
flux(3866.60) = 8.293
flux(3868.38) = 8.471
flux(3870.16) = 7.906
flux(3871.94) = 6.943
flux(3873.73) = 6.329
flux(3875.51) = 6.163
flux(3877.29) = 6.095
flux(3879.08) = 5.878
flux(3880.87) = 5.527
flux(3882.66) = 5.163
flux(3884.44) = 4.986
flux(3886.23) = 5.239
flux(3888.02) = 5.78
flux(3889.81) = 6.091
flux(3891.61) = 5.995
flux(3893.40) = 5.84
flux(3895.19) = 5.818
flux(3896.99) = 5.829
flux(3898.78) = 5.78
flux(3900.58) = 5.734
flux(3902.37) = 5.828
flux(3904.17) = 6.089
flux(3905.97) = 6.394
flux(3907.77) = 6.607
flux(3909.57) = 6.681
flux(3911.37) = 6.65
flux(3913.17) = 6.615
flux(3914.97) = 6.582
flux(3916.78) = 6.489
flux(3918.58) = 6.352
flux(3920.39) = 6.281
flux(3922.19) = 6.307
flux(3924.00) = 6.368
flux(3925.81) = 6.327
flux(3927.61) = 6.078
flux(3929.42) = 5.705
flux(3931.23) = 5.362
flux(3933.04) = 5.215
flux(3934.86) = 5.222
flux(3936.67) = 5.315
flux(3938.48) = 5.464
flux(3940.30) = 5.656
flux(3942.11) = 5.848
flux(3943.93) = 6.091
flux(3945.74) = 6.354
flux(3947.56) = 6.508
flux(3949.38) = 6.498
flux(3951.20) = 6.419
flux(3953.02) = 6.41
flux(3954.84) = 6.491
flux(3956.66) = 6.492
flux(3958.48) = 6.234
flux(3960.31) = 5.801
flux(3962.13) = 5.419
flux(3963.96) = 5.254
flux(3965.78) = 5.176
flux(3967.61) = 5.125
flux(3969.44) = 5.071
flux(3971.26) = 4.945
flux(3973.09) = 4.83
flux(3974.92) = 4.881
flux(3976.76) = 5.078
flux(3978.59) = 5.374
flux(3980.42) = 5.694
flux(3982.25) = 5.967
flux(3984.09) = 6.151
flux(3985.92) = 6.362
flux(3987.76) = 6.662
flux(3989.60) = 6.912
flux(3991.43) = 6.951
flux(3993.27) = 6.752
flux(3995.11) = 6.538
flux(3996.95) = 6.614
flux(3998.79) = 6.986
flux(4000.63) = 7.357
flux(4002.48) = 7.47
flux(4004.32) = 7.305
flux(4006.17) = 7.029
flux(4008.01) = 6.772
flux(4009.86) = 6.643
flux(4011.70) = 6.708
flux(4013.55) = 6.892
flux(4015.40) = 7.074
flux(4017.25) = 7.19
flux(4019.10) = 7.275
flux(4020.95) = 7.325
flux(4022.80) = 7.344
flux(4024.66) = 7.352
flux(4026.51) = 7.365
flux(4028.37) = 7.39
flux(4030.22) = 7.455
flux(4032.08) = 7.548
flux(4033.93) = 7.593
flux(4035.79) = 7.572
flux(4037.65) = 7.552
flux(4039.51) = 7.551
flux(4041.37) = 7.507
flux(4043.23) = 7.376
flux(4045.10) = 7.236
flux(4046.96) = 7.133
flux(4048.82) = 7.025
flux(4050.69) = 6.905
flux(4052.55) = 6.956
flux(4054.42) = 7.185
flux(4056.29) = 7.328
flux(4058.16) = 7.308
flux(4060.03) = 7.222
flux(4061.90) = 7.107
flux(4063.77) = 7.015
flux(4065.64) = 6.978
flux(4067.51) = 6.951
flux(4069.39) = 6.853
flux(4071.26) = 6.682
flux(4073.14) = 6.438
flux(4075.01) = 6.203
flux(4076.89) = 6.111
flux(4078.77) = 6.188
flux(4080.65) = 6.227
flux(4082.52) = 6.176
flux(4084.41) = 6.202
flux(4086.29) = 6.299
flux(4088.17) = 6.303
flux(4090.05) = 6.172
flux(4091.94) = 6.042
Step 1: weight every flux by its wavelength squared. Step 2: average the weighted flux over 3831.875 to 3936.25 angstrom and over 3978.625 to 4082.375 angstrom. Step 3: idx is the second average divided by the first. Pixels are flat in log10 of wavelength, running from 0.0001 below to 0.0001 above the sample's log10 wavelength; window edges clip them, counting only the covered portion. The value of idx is 1.2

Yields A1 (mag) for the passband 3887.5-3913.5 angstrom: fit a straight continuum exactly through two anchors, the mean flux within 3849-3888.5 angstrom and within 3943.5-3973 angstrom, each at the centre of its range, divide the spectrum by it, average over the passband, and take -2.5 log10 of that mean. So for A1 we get 0.03 mag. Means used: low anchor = 6.52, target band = 6.11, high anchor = 5.86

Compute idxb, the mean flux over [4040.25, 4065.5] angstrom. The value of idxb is 7.17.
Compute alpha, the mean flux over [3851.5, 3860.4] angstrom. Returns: 6.57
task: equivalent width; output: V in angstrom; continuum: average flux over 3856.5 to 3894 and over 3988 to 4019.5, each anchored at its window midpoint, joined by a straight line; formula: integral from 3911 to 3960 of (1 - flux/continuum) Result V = 4.4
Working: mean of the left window 6.5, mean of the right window 6.96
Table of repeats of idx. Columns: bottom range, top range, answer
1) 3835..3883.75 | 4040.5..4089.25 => 1.21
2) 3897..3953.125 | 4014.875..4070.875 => 1.26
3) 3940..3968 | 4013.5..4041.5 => 1.28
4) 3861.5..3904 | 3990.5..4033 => 1.20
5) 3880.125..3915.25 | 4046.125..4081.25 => 1.25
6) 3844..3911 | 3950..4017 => 1.05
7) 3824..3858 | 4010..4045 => 1.47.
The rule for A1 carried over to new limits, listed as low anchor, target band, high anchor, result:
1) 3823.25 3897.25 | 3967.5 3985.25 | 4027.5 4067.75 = 0.26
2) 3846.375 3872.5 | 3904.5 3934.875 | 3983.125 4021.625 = 0.12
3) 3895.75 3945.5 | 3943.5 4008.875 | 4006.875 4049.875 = 0.08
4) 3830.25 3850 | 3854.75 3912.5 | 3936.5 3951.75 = -0.18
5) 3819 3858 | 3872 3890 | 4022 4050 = 0.04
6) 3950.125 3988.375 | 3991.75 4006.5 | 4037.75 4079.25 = -0.14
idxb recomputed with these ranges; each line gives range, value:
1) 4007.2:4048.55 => 7.26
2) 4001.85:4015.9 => 6.98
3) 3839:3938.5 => 6.16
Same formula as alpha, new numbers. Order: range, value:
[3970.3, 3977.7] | 4.94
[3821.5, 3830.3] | 5.97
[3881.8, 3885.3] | 5.09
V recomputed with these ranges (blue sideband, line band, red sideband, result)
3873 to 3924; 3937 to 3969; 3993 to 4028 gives 3.0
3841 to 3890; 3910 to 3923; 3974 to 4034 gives 0.0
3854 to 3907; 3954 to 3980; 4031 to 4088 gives 4.7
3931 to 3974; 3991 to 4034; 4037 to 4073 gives -3.7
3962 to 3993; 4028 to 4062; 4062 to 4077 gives -4.7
